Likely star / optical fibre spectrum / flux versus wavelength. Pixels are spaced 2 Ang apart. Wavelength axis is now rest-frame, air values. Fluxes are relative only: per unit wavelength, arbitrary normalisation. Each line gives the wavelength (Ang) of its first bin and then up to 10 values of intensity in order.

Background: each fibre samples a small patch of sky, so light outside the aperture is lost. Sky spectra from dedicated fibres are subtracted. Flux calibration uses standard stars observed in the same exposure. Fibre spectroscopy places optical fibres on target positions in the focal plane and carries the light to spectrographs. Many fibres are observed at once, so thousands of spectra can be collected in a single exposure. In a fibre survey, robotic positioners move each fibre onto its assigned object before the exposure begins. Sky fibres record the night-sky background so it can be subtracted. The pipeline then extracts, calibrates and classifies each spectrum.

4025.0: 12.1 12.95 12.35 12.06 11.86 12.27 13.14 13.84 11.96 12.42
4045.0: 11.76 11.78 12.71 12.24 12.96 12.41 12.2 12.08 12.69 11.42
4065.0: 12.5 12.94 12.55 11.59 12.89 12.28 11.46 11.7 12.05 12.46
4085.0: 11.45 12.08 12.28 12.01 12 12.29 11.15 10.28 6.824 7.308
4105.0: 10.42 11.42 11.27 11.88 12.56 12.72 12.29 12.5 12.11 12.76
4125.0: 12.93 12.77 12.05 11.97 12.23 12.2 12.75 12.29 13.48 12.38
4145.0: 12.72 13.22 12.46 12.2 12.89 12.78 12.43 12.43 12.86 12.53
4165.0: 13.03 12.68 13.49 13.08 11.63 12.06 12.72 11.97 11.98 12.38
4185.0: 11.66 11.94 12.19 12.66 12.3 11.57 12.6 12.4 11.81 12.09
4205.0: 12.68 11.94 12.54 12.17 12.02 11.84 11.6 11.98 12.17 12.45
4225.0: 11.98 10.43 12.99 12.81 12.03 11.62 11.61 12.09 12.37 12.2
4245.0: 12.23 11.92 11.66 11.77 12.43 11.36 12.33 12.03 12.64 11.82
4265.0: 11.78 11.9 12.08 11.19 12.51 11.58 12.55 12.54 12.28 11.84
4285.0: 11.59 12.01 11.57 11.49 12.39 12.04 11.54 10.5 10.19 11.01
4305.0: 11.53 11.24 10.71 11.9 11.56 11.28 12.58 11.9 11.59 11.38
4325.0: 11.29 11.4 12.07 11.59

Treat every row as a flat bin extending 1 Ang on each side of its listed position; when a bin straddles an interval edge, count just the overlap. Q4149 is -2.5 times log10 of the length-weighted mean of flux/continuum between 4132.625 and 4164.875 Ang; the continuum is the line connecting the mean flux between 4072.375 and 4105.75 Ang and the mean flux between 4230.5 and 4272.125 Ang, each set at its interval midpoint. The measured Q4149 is -0.10 mag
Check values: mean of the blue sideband 11.2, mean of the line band 12.6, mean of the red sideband 12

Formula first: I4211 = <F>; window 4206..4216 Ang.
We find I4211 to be 12.1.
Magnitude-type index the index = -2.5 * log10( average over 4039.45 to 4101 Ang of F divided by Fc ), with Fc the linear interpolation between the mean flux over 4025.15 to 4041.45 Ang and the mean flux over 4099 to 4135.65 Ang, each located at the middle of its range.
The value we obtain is 0.01 mag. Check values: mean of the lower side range 12.6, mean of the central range 12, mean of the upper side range 11.5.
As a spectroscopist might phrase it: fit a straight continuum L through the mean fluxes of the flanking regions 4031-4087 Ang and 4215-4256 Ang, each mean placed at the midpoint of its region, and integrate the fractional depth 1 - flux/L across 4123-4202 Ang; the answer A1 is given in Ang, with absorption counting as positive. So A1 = -2.3 Ang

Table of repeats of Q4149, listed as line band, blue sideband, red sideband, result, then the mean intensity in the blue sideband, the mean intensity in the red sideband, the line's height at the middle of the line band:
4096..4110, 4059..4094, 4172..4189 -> 0.23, 12.1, 12.1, 12.1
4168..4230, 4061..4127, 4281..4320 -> -0.05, 11.7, 11.5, 11.6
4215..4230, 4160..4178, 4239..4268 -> 0.03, 12.7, 12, 12.3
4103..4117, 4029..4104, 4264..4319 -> 0.04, 11.9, 11.7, 11.9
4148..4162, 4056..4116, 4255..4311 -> -0.08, 11.6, 11.7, 11.7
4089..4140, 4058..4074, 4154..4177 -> 0.07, 12.3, 12.6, 12.5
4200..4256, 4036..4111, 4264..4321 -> -0.03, 11.8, 11.7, 11.7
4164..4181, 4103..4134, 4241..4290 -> -0.05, 12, 12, 12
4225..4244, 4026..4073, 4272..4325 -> -0.02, 12.4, 11.7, 11.8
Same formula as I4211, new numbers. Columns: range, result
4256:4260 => 12.2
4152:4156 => 12.8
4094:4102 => 10.1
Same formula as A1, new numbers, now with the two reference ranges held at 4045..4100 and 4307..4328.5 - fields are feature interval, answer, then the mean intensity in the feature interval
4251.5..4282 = -1.0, 12.1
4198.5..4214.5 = -0.5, 12.2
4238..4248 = -0.4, 12.2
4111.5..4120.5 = -0.4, 12.5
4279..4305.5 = 0.1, 11.6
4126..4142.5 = -0.7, 12.5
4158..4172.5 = -1.2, 12.8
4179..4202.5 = -0.6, 12.1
